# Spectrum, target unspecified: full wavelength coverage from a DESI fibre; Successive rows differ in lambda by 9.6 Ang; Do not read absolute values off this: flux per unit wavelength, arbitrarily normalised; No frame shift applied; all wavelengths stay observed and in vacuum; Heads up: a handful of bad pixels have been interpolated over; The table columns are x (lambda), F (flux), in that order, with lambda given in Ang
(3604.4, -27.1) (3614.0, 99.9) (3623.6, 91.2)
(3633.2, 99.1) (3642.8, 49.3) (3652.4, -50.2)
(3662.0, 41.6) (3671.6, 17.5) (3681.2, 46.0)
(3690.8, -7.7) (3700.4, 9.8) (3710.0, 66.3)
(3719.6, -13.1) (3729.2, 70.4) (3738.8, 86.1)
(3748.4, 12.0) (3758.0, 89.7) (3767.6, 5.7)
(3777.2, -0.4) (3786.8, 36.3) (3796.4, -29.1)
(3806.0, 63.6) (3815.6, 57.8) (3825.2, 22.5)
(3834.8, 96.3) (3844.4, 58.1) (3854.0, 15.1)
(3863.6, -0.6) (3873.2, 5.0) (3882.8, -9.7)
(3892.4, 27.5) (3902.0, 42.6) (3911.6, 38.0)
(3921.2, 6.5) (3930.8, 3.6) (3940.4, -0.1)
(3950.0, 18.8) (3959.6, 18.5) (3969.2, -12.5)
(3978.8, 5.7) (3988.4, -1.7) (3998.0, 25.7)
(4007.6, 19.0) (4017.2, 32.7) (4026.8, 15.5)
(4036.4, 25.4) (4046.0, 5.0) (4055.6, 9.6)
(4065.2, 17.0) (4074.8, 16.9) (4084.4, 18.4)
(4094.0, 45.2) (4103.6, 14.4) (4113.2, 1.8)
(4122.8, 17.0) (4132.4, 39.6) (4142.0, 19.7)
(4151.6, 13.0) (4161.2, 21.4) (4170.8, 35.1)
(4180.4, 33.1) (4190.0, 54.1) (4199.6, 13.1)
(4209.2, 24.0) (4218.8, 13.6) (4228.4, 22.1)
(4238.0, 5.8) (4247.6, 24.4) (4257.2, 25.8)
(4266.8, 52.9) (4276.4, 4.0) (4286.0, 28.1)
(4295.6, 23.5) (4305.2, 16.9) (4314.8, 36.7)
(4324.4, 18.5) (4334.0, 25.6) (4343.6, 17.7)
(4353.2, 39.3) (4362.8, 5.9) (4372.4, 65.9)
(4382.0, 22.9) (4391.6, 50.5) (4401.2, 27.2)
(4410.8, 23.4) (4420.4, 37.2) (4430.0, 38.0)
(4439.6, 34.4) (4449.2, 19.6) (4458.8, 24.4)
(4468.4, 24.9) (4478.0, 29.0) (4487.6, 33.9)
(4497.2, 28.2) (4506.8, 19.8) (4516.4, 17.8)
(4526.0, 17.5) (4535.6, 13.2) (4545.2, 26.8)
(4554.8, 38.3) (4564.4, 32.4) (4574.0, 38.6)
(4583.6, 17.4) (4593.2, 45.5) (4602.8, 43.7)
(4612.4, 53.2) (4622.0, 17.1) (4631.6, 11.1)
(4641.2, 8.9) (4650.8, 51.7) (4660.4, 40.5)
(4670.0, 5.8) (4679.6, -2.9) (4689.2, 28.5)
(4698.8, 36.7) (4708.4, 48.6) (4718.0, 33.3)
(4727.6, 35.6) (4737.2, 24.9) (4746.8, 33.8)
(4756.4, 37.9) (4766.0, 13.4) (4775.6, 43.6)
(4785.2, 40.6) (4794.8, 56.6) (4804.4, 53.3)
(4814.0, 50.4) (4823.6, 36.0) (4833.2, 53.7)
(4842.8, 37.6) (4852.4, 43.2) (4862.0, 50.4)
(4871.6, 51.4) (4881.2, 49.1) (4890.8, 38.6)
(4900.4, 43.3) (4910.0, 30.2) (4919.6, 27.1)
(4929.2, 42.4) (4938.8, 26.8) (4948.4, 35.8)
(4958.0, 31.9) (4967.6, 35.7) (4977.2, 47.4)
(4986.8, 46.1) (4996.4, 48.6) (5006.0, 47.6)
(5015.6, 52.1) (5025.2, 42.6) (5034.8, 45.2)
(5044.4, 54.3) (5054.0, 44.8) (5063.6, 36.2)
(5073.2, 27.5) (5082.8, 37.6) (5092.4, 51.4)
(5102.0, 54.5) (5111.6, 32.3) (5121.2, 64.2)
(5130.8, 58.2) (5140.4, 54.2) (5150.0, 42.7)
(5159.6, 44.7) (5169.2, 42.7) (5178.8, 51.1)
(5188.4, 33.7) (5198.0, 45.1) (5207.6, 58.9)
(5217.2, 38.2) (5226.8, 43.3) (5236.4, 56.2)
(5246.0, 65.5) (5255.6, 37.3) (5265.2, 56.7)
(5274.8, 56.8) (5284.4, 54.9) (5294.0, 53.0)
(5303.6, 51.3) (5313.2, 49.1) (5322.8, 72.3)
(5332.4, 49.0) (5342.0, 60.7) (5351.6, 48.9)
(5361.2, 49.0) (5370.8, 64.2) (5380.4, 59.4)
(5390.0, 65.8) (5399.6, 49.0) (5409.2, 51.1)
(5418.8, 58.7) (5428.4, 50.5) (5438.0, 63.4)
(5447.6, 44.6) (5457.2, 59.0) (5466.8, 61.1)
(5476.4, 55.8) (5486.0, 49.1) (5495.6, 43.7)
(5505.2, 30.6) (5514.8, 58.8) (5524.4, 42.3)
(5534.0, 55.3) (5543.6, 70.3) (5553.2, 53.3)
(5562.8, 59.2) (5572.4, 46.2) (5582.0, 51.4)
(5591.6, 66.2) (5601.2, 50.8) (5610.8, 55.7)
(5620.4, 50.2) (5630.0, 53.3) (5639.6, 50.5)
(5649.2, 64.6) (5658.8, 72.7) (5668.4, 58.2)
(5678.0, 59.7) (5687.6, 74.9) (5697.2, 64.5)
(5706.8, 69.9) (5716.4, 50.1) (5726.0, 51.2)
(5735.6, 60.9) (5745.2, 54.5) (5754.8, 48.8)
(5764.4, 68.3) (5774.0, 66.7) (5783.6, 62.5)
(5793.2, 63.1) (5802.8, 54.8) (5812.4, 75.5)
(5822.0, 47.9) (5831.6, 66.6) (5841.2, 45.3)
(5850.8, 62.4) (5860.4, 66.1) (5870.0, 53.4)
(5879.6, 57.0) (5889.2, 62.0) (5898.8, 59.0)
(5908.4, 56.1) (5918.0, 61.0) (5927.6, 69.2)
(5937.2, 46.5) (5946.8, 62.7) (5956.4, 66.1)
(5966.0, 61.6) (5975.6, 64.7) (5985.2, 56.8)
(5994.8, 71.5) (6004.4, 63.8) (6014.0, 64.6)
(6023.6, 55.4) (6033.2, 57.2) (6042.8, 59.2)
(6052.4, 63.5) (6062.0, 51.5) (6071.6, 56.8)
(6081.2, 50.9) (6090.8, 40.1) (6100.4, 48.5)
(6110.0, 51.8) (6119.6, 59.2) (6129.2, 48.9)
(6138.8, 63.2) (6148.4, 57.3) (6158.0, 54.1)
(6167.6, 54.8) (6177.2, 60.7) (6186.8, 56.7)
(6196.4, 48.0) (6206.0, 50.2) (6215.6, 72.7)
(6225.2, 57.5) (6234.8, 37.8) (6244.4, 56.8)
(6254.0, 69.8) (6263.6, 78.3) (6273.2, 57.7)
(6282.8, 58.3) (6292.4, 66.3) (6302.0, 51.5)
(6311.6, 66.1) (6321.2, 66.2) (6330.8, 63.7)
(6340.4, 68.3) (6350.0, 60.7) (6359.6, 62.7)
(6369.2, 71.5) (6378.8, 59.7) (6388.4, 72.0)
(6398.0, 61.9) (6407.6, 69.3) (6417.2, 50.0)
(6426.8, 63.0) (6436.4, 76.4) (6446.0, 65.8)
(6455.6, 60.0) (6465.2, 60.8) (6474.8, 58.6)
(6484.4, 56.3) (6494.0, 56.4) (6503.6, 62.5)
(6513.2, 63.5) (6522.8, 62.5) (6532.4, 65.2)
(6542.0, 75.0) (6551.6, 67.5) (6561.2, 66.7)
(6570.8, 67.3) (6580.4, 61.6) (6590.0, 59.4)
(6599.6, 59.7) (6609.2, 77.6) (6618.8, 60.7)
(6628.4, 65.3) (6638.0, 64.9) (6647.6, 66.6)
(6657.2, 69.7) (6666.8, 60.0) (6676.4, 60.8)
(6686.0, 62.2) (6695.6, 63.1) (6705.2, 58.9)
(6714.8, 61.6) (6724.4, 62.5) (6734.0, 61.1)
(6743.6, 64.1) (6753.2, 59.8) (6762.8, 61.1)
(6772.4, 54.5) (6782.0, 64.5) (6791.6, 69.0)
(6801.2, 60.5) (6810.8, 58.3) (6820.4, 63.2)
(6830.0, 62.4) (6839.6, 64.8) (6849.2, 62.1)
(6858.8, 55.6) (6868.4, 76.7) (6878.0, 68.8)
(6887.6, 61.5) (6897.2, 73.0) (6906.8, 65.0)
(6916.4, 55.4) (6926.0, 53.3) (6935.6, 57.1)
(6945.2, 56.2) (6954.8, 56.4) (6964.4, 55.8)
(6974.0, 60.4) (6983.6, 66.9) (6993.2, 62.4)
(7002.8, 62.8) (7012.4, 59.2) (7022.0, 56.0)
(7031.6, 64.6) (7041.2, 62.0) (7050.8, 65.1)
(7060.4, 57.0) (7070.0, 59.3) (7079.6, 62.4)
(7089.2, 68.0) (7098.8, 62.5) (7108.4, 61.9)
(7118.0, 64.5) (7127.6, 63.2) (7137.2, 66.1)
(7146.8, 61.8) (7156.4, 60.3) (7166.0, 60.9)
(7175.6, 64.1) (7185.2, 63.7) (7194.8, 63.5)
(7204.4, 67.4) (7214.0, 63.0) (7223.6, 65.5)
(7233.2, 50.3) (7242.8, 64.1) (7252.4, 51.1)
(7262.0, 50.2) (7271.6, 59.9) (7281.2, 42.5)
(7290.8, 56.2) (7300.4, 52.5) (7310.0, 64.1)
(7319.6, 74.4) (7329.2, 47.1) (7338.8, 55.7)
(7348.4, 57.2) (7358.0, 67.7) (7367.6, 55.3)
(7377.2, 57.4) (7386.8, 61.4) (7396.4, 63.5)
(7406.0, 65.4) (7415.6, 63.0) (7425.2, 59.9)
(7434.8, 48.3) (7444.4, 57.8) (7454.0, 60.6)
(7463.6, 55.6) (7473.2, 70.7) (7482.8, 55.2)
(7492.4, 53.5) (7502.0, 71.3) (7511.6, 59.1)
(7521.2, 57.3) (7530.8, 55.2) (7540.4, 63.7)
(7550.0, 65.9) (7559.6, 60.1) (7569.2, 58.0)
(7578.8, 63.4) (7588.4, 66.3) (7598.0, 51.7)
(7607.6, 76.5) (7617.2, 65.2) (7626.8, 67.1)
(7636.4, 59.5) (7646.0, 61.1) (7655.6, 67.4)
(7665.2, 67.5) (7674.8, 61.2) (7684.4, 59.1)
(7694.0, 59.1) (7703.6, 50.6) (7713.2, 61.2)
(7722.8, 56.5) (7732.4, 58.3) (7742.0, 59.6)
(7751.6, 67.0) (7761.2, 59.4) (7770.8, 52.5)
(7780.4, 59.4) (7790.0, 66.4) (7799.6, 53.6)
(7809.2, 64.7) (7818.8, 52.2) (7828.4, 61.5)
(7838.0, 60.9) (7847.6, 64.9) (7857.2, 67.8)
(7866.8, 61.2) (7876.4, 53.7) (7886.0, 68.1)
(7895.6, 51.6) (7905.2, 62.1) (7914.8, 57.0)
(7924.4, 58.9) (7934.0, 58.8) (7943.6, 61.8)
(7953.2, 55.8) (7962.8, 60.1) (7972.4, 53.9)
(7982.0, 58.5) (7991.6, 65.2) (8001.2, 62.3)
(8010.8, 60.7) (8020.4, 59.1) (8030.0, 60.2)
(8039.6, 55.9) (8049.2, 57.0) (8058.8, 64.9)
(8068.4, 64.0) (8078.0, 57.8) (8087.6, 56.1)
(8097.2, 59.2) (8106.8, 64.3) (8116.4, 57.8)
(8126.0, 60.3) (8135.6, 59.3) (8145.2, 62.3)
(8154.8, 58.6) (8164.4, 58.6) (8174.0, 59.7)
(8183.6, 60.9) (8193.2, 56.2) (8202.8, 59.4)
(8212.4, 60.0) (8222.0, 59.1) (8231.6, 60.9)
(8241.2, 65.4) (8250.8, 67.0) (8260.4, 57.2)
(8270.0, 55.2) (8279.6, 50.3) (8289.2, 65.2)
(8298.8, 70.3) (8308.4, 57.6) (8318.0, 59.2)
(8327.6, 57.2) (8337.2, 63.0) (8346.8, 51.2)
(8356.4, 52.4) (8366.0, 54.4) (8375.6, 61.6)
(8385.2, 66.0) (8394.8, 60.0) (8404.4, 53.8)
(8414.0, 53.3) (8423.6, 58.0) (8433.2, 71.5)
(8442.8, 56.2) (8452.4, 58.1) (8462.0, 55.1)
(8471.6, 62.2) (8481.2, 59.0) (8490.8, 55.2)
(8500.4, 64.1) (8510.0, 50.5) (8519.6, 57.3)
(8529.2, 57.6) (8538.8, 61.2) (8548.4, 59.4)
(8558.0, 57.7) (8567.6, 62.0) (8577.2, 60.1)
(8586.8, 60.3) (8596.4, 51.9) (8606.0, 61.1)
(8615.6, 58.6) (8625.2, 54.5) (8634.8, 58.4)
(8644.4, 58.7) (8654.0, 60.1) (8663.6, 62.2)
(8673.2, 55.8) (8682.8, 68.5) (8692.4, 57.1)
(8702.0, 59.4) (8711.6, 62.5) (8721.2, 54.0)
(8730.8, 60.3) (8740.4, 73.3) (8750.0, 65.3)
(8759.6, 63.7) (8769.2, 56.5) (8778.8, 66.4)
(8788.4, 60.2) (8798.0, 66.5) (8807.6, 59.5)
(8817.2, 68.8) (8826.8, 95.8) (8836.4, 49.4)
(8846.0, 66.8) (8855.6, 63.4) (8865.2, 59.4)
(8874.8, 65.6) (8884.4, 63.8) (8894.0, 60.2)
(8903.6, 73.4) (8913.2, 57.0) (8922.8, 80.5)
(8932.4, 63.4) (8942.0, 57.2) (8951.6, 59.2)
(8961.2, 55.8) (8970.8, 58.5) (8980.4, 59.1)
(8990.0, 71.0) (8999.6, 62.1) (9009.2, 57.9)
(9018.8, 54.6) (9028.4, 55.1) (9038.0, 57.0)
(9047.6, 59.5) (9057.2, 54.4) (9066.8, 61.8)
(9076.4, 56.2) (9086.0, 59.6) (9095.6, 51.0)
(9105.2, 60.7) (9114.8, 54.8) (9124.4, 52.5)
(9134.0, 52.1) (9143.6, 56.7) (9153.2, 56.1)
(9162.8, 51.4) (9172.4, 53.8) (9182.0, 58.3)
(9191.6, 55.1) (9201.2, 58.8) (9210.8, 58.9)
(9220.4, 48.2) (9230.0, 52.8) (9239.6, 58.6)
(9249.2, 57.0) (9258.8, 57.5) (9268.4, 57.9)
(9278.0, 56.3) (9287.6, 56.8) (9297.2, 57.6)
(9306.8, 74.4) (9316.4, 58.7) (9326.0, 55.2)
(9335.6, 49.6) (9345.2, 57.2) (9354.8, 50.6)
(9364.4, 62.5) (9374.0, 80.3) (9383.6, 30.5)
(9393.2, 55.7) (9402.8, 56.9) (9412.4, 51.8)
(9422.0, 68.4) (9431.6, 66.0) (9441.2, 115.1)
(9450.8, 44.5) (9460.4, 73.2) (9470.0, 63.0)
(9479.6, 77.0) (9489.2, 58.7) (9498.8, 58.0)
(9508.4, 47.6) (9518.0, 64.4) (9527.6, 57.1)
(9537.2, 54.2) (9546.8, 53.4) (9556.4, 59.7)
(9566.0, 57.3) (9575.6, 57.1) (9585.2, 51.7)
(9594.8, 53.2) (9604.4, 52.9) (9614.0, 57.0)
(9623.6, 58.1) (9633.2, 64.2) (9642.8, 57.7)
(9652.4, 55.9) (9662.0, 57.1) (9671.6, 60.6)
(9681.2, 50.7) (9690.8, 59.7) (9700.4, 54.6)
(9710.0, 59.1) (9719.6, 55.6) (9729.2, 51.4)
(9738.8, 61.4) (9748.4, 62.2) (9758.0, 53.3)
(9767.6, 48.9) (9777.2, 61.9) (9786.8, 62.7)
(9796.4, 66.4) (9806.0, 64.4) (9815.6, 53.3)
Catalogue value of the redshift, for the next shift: 0.18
